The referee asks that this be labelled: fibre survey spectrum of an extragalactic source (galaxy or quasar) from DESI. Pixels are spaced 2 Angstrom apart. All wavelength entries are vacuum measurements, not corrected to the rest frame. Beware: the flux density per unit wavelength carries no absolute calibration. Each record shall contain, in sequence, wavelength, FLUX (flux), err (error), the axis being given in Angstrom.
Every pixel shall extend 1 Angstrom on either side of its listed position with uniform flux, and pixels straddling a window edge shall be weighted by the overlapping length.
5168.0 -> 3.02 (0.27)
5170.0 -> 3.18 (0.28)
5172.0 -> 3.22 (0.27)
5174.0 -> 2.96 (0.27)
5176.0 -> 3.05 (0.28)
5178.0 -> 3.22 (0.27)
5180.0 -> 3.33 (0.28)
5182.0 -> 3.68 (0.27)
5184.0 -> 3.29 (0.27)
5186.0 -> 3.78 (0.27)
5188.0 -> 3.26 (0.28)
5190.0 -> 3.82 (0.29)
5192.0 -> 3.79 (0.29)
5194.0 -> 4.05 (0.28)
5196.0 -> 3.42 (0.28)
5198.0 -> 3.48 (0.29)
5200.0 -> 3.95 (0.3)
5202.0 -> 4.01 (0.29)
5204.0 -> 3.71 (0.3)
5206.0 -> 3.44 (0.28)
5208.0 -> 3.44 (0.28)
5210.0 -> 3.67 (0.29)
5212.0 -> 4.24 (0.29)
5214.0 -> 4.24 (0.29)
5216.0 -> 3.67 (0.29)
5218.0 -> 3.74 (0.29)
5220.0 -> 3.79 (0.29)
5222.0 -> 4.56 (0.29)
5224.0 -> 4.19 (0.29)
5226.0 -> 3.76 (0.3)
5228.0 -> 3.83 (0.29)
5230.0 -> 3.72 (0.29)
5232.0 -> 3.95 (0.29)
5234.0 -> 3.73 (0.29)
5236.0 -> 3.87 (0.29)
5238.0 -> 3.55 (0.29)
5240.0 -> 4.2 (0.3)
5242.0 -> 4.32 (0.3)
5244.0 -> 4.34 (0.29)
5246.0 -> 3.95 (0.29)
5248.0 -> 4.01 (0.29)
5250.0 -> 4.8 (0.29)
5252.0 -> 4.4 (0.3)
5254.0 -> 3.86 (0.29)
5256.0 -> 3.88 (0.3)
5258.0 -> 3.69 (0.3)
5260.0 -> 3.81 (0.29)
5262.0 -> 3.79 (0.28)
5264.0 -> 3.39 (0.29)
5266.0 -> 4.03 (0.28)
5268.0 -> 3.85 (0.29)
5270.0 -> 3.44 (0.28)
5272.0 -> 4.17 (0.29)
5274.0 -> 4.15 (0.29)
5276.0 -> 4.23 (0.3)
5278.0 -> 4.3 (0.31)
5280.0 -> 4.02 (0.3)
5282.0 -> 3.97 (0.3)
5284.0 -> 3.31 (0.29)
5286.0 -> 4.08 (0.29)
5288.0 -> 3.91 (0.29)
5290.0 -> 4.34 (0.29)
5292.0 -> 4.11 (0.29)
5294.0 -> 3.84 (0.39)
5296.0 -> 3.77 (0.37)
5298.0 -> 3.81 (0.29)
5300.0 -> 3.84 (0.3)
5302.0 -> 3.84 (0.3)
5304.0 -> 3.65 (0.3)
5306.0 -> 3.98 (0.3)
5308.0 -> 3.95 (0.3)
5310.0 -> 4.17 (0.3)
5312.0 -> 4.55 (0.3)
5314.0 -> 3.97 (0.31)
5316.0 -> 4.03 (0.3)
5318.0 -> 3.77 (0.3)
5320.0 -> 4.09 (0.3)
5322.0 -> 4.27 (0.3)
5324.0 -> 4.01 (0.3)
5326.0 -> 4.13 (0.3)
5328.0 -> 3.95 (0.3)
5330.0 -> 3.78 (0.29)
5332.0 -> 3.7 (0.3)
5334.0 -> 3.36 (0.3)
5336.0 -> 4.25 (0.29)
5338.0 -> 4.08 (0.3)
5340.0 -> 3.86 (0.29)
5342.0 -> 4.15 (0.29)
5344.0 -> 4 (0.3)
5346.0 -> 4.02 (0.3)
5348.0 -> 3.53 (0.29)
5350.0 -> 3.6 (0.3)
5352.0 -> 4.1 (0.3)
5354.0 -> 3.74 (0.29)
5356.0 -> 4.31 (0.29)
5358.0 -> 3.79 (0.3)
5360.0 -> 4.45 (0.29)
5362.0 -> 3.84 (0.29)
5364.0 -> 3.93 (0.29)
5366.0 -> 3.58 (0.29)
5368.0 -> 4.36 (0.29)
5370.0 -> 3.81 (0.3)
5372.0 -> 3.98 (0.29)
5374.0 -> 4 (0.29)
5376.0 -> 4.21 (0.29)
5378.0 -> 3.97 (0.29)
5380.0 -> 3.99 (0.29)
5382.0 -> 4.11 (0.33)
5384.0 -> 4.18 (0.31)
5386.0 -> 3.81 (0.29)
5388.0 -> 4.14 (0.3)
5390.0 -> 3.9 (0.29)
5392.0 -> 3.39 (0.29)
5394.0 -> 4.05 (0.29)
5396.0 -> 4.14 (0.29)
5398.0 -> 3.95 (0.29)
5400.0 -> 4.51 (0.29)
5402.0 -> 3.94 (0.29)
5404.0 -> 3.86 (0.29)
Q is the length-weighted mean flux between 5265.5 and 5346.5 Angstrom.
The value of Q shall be 3.97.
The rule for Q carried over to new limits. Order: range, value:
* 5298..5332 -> 3.98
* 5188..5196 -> 3.75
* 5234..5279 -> 4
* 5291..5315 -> 3.96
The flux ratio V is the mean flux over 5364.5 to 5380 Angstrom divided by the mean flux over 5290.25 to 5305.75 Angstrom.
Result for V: 1.0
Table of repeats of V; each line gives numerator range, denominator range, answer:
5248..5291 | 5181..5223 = 1.06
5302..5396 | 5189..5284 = 1.01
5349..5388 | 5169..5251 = 1.06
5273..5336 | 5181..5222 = 1.06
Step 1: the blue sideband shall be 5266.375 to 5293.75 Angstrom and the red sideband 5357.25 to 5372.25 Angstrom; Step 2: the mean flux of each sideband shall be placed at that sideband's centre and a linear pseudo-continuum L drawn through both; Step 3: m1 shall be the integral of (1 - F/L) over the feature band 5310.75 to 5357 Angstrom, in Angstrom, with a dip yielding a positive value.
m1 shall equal 0.1 Angstrom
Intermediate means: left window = 3.99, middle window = 3.97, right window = 3.97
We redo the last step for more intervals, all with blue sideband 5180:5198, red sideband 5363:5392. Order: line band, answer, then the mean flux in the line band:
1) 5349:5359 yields 0.06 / 3.91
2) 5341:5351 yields 0.14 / 3.86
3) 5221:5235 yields -1.05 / 3.96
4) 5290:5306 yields -0.23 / 3.88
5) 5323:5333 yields -0.09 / 3.91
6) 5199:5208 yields -0.25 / 3.74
